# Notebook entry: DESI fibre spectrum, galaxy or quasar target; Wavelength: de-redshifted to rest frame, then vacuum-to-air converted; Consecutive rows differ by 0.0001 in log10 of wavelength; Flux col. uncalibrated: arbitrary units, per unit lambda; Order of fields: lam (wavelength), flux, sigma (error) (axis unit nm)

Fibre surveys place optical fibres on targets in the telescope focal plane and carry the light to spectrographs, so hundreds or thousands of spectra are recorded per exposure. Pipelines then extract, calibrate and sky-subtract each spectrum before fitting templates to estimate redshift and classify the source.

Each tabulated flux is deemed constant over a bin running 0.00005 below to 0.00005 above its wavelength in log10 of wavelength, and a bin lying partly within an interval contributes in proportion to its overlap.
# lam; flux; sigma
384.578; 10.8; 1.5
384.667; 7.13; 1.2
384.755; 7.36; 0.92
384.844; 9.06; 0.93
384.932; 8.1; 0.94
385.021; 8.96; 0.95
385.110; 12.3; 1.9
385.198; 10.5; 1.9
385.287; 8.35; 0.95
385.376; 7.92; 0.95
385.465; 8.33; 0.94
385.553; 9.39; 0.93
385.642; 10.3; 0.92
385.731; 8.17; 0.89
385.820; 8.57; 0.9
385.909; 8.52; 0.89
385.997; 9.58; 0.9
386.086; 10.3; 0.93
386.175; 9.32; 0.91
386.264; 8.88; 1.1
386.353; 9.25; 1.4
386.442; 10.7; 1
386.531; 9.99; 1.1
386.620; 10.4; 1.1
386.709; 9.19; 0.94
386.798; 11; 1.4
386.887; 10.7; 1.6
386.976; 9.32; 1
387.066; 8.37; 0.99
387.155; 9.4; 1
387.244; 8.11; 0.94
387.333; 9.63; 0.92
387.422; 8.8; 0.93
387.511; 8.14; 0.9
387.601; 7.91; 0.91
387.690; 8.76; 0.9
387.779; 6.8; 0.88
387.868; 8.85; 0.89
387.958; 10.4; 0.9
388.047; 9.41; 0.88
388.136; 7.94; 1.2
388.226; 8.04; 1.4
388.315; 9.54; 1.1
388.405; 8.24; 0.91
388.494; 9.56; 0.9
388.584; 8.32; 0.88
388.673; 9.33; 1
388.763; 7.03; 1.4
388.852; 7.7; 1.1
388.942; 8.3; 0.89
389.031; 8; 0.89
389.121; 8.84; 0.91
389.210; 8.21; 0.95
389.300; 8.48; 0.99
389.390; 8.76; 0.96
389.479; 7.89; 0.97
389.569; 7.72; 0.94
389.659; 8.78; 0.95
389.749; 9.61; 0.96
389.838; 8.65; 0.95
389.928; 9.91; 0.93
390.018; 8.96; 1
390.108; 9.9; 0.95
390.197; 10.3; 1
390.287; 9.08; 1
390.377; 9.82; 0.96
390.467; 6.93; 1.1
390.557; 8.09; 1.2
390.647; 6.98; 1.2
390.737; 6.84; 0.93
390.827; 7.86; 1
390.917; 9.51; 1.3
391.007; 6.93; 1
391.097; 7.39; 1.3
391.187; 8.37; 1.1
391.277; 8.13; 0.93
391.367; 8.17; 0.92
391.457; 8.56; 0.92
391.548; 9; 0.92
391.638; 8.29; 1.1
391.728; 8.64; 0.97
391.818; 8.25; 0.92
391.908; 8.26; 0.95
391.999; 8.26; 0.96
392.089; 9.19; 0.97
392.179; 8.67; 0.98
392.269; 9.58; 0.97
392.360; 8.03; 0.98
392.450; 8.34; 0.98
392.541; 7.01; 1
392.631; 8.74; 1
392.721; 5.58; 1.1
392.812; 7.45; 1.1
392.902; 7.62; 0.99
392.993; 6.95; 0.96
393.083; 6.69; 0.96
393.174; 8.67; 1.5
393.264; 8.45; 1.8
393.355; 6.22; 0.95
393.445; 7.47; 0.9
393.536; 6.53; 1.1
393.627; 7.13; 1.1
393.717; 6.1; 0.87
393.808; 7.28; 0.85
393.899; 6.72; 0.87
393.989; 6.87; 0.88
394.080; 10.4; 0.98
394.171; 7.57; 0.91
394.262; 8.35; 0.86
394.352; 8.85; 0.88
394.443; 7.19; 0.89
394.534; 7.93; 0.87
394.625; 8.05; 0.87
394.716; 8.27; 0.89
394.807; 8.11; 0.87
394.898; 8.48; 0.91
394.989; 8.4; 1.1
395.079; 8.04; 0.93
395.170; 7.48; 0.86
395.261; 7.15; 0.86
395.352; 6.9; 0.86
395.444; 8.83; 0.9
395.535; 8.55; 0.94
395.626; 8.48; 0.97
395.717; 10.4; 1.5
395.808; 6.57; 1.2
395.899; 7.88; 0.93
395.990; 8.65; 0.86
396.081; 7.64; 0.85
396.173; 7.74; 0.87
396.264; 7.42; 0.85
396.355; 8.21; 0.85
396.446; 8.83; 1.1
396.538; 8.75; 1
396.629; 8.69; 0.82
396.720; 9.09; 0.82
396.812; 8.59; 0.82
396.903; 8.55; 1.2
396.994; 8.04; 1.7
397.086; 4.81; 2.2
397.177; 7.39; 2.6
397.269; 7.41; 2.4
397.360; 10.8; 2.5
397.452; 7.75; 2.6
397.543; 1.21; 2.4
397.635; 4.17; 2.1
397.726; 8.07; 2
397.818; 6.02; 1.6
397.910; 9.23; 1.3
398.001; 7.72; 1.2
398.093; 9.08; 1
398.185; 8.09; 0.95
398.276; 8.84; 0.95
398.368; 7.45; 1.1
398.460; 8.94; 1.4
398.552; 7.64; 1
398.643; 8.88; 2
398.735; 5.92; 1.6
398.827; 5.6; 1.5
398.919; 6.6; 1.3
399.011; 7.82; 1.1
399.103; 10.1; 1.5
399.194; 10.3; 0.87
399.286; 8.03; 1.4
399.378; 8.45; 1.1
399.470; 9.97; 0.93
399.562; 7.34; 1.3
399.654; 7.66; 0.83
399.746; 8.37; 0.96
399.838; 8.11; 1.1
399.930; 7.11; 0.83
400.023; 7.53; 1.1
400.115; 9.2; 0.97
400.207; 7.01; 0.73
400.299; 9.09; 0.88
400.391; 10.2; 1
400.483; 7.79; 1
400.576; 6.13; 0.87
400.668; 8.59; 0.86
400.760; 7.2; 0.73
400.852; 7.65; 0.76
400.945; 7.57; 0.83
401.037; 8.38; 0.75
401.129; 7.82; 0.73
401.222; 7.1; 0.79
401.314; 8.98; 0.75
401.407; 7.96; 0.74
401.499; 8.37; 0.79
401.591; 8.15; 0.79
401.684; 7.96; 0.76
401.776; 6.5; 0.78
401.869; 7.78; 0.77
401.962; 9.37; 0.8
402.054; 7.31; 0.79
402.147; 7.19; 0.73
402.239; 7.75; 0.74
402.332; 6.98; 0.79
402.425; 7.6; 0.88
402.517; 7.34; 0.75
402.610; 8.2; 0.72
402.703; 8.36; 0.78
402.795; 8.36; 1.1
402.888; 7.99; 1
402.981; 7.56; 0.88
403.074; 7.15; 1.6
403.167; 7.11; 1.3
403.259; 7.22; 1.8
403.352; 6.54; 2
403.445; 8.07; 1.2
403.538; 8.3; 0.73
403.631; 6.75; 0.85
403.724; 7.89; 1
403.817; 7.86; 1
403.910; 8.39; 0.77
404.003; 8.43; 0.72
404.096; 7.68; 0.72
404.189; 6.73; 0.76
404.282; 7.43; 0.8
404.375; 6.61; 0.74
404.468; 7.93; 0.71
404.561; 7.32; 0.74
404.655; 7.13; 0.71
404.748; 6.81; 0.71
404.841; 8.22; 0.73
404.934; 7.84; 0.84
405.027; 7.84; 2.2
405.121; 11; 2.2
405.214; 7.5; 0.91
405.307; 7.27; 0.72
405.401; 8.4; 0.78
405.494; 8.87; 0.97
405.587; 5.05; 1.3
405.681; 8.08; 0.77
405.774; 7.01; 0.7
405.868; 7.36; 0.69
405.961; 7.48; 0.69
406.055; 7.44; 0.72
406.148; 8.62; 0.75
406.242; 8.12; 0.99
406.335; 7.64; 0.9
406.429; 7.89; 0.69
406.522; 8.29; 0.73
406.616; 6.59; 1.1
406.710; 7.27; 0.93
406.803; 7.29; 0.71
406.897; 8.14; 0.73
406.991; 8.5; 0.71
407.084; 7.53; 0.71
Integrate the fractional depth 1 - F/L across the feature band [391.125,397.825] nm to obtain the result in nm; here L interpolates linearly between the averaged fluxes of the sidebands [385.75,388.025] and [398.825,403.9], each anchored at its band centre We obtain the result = 0.551 nm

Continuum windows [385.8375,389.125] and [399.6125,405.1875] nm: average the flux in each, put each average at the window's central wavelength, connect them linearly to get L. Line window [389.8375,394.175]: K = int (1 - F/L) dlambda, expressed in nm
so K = 0.30 nm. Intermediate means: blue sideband 8.99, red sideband 7.81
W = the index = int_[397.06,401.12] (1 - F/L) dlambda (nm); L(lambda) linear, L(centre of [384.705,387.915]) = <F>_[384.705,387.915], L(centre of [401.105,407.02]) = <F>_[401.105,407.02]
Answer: 0.17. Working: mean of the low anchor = 9.14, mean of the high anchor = 7.71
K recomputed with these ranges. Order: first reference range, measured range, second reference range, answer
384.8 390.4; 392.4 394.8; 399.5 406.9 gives 0.27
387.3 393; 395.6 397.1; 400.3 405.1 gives -0.02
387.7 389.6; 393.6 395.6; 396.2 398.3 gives 0.01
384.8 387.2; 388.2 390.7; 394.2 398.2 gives 0.08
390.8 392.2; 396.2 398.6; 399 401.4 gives 0.15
